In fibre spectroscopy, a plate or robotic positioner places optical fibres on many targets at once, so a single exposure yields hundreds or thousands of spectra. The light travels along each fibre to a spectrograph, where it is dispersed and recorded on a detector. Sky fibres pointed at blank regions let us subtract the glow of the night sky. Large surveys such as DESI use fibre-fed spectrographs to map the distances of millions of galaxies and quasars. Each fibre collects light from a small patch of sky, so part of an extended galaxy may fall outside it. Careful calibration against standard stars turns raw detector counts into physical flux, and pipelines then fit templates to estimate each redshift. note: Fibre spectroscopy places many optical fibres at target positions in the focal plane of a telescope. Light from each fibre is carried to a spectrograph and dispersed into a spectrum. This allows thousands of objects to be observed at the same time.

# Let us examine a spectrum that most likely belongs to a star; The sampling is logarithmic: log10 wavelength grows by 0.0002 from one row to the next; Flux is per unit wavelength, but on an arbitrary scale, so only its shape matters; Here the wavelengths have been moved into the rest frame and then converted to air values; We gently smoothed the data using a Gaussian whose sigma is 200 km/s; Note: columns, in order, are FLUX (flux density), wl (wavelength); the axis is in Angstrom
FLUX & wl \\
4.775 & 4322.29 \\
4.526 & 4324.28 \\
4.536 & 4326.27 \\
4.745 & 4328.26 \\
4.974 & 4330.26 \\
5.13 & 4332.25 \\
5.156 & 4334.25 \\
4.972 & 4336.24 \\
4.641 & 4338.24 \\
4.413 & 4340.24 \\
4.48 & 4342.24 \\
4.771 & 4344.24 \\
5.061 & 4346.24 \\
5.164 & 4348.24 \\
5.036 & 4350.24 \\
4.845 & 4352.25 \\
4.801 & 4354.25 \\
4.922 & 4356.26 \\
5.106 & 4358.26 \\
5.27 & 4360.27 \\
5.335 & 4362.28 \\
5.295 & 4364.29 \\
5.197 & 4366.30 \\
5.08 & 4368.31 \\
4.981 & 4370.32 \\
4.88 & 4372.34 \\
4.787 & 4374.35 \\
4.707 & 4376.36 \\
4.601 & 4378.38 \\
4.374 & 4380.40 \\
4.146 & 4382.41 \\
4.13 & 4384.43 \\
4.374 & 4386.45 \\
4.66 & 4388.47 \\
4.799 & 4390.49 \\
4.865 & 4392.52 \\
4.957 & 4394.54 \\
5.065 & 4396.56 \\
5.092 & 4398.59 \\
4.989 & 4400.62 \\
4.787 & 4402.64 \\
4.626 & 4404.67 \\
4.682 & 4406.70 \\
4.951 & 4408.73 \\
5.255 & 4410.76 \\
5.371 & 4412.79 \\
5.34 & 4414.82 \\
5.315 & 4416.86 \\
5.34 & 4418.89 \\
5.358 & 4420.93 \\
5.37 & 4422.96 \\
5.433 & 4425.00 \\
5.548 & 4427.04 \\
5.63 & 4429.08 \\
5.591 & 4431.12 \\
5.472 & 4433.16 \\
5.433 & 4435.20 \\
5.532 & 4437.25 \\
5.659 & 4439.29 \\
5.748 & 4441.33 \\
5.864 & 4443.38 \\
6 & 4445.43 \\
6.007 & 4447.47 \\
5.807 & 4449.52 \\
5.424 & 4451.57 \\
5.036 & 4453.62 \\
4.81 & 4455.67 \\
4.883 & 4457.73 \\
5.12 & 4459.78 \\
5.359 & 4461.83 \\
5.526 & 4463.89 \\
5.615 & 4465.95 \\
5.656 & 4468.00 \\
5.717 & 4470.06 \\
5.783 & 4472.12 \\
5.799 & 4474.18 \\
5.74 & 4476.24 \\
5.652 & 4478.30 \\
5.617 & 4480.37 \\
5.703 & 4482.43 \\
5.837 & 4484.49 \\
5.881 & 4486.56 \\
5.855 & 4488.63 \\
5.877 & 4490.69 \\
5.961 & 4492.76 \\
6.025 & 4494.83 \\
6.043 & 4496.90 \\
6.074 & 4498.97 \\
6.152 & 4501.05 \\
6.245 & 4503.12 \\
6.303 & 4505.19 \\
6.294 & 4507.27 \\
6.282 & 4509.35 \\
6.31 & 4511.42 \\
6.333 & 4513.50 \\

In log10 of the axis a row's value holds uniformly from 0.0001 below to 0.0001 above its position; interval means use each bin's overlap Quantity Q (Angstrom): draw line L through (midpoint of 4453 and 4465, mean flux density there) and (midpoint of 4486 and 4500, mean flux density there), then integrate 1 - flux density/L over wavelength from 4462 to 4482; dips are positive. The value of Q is -0.81 Angstrom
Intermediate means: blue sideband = 5.13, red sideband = 5.96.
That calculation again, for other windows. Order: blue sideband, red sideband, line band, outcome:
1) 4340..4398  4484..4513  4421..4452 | -0.8 Angstrom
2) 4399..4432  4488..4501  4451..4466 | 1.2 Angstrom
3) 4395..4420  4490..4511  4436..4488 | 0.9 Angstrom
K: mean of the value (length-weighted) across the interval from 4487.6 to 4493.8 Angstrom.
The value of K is 5.9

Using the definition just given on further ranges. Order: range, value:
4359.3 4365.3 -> 5.3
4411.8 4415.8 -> 5.36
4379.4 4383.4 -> 4.27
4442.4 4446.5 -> 5.94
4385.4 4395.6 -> 4.73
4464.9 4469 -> 5.64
